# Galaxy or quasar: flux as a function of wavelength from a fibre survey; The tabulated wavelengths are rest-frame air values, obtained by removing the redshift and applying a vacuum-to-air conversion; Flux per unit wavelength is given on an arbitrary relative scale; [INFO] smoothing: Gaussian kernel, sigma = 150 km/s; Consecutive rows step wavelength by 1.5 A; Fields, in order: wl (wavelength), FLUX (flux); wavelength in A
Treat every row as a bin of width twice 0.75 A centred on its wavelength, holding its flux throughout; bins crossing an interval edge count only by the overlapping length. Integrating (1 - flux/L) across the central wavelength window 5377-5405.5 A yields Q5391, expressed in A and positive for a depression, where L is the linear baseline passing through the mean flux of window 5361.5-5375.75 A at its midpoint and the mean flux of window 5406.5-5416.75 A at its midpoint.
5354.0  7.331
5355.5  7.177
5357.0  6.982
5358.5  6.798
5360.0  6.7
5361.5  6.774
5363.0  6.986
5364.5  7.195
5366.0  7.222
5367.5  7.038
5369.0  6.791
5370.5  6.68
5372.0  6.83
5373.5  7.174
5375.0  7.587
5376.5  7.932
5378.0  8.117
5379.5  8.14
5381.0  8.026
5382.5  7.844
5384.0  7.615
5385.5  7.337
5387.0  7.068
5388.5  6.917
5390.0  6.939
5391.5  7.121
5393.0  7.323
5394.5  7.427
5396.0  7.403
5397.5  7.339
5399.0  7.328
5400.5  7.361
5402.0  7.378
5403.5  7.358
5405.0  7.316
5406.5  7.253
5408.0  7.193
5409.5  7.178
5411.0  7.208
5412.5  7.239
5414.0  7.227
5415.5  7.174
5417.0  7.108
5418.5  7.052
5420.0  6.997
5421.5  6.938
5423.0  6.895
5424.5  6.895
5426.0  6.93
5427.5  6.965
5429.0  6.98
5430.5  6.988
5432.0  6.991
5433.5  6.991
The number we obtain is -1.3 A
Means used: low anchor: 7.04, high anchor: 7.2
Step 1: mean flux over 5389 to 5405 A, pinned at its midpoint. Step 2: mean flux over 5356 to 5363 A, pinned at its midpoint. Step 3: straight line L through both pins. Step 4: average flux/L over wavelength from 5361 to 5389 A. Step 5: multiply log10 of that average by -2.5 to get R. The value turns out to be -0.05 mag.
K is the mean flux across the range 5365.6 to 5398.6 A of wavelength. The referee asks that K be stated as 7.36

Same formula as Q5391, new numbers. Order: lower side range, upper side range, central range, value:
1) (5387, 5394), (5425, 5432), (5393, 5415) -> -0.8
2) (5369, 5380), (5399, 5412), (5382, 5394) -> 0.2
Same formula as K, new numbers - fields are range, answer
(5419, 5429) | 6.94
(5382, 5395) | 7.27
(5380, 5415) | 7.33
